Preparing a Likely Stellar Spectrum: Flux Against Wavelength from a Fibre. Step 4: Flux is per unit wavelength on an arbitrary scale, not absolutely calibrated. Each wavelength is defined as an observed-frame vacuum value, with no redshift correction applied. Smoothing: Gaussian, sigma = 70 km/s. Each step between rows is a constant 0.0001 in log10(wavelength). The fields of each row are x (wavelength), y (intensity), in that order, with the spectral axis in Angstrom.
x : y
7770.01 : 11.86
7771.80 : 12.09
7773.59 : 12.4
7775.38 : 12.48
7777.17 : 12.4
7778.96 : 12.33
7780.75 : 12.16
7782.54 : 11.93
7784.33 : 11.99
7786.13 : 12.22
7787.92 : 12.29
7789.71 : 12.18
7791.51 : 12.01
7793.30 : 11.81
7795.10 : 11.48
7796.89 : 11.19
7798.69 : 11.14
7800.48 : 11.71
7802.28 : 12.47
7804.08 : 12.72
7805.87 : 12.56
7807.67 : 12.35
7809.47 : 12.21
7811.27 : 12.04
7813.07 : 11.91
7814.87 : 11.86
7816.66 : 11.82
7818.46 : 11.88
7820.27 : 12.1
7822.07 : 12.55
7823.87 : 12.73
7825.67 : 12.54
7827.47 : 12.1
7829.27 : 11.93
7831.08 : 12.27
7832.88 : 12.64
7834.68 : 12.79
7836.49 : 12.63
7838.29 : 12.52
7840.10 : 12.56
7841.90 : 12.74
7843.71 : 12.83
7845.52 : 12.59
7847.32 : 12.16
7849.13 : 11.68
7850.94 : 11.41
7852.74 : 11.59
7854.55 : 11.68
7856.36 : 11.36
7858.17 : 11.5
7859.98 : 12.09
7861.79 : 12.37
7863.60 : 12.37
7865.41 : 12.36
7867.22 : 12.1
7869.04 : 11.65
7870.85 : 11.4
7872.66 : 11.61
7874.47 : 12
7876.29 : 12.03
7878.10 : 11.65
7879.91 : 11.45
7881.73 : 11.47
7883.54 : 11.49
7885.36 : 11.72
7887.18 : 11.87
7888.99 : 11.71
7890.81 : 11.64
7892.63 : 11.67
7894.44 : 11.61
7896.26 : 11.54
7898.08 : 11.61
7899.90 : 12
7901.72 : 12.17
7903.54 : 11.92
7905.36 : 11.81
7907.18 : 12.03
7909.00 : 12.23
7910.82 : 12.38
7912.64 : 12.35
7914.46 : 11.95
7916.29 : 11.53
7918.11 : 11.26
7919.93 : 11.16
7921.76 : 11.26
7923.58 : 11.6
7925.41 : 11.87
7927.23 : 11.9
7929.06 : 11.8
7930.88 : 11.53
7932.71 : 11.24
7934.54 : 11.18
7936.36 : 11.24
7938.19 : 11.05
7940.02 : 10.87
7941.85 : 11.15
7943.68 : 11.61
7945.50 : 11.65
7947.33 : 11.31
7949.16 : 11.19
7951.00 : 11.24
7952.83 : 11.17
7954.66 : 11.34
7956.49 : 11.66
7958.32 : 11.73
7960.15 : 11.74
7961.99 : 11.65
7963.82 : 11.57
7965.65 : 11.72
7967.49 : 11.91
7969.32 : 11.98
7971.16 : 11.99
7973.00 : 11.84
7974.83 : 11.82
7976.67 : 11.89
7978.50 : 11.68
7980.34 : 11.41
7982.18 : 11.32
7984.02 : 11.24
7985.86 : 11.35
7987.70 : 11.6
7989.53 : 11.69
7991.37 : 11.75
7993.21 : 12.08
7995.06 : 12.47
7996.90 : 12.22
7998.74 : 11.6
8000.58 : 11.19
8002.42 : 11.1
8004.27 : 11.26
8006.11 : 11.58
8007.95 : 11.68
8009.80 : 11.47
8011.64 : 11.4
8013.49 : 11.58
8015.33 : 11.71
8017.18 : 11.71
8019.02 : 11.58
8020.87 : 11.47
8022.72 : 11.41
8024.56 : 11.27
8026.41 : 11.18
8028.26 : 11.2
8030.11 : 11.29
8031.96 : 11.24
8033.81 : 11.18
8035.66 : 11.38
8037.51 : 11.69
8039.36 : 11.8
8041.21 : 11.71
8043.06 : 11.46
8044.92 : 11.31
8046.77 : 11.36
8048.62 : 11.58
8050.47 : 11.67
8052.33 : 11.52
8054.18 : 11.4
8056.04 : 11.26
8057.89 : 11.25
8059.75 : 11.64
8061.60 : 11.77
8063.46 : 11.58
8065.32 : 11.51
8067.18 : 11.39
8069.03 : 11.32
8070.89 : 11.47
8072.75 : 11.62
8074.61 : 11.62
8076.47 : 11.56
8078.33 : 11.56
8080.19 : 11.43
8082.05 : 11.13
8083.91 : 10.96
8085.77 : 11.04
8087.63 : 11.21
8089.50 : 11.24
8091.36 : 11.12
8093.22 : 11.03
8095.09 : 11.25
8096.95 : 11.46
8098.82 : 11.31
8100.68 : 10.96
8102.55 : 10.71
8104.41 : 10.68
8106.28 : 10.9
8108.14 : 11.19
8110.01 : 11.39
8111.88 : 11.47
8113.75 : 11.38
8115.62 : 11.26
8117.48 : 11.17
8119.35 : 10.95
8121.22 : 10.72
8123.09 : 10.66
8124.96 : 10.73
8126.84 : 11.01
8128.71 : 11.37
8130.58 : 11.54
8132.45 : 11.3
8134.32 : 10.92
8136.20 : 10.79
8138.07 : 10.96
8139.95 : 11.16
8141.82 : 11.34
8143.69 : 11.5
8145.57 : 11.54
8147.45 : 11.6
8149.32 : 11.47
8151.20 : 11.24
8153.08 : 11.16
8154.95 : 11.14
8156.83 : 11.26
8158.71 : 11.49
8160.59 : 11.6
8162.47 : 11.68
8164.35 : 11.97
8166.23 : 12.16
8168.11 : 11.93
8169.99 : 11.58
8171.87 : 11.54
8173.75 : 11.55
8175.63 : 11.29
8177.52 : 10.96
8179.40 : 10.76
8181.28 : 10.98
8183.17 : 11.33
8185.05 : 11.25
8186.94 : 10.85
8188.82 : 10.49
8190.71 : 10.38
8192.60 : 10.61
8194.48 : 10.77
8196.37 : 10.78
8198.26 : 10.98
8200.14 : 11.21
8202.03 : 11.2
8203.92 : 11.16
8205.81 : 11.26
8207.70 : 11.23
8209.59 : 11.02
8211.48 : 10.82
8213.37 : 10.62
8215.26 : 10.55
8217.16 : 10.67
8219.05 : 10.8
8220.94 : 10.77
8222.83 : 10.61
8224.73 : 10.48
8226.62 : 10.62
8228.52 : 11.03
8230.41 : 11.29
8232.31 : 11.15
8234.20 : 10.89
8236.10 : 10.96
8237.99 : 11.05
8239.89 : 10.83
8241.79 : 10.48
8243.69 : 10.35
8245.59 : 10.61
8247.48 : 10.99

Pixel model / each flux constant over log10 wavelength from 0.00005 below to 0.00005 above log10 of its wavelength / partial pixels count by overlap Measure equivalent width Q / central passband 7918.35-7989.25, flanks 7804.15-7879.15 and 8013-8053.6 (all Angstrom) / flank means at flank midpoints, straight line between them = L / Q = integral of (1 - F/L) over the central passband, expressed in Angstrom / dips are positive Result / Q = 1.4 Angstrom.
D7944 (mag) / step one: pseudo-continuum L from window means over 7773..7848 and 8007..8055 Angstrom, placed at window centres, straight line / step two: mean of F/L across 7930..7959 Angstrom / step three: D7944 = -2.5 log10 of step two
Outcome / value 0.04 mag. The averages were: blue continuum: 12.2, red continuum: 11.5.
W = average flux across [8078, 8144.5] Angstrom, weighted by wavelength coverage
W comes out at 11.1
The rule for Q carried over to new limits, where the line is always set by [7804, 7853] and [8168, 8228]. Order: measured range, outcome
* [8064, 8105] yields 0.4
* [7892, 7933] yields 0.7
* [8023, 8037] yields 0.3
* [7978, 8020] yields 0.3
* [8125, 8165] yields -0.6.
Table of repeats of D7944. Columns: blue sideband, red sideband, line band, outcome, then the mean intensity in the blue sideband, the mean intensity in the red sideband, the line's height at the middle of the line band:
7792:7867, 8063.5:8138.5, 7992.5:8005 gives -0.014 mag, 12.1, 11.2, 11.5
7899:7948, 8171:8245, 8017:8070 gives -0.012 mag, 11.6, 10.9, 11.3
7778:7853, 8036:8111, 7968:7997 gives -0.011 mag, 12.2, 11.4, 11.6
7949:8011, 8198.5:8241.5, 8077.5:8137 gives 0.012 mag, 11.6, 10.9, 11.2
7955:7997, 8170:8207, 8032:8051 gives 0.002 mag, 11.7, 11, 11.5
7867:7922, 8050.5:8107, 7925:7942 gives 0.026 mag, 11.8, 11.3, 11.7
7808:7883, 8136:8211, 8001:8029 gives 0.019 mag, 12.1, 11.2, 11.6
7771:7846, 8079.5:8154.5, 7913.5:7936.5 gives 0.028 mag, 12.2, 11.2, 11.8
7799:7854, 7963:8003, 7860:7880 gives 0.015 mag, 12.2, 11.7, 12.1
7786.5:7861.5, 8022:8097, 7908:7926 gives 0.007 mag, 12.1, 11.4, 11.8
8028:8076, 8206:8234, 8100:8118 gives 0.014 mag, 11.5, 10.8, 11.3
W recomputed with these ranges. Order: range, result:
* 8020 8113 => 11.3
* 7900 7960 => 11.6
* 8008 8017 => 11.6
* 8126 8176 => 11.4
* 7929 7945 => 11.3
